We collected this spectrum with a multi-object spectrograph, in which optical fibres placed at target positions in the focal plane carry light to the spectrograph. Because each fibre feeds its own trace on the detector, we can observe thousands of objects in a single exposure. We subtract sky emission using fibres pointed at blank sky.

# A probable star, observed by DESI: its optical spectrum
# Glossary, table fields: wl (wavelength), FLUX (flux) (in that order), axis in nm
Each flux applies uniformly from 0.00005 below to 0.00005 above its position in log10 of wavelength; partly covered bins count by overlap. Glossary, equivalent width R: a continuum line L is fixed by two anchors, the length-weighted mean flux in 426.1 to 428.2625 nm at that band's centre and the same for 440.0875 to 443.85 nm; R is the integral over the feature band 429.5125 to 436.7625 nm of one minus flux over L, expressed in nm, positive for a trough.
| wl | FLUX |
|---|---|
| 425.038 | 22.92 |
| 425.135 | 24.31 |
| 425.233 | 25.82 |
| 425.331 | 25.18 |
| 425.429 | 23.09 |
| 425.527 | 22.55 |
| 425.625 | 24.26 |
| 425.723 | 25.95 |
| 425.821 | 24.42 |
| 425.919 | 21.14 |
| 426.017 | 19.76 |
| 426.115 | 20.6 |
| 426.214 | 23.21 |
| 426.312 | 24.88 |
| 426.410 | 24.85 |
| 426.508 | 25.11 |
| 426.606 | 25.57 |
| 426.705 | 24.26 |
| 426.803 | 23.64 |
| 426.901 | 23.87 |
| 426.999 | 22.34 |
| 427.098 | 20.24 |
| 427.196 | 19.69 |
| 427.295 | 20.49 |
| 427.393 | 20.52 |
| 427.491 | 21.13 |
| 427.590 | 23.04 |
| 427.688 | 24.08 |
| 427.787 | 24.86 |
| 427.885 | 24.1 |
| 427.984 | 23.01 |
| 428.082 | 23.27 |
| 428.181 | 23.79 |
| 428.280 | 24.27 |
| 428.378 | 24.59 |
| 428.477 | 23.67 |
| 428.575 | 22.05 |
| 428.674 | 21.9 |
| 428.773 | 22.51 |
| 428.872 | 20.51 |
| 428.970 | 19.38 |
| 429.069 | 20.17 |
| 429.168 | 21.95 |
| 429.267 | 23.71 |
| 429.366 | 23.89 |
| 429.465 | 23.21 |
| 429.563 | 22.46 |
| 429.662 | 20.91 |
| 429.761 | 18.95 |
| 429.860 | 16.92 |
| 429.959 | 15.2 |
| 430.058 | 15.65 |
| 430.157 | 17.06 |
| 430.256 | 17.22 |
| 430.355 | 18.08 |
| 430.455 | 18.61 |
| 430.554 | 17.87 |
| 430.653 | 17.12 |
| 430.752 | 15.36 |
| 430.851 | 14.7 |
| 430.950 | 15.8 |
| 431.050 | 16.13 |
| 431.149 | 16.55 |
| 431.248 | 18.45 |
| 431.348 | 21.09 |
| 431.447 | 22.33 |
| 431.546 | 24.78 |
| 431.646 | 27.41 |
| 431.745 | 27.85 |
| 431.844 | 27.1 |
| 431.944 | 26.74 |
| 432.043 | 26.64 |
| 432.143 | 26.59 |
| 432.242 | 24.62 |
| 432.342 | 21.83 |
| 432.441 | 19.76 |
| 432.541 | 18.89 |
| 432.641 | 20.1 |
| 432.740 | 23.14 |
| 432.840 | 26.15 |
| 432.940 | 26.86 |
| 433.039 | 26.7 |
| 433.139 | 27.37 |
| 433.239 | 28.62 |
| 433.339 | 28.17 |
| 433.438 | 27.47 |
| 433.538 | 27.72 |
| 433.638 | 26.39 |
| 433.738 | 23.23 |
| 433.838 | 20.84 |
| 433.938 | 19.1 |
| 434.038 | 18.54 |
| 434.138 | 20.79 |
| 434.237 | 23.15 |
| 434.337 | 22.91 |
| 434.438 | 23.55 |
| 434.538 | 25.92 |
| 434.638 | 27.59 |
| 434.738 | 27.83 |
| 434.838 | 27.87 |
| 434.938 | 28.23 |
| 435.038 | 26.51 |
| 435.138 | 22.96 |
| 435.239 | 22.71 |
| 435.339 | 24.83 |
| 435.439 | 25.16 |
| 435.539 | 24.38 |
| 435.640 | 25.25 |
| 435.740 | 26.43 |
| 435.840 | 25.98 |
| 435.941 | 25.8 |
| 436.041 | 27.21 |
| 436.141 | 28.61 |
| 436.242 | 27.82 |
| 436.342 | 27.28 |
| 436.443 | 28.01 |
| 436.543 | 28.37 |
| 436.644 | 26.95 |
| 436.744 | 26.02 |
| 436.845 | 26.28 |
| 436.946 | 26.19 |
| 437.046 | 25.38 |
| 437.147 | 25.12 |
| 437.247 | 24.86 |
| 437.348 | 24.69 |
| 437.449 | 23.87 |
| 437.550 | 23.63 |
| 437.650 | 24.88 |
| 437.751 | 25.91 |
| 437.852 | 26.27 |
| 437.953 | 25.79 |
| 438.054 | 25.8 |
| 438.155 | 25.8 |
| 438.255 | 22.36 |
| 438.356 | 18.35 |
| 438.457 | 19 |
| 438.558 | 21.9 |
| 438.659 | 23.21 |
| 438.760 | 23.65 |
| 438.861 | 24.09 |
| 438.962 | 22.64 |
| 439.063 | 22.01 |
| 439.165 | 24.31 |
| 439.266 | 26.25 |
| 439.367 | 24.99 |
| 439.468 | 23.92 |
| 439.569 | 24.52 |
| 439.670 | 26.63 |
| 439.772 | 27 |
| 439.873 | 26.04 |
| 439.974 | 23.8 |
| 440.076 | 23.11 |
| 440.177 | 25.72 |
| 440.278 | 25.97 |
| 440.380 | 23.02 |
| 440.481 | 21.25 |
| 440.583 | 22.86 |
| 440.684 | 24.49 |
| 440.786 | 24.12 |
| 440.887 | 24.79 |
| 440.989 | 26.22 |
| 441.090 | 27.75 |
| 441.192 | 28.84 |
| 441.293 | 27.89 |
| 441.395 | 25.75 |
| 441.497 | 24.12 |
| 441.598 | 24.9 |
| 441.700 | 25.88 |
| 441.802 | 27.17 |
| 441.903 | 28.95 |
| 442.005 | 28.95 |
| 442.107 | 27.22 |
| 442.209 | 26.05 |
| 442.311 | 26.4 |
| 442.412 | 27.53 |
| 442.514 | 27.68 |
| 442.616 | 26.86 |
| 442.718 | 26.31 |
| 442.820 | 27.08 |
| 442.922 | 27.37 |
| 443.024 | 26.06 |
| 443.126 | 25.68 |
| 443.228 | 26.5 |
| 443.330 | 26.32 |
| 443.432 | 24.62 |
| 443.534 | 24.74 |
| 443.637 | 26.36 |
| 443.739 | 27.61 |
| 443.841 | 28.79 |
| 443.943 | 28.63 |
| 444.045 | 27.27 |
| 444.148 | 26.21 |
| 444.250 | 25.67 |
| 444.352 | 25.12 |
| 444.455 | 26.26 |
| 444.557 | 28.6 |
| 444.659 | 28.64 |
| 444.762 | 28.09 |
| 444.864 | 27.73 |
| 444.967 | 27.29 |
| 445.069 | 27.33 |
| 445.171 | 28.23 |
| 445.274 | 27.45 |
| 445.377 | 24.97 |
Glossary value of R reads 0.32 nm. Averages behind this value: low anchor 23.1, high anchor 26.1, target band 23.3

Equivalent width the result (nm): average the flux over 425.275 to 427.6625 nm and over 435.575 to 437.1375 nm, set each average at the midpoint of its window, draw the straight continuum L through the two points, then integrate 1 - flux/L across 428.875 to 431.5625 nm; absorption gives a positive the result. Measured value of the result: 0.59 nm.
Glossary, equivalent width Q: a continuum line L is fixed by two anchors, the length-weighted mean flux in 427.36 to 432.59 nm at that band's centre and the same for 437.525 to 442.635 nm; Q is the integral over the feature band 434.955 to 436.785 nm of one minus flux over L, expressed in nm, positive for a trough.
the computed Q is -0.21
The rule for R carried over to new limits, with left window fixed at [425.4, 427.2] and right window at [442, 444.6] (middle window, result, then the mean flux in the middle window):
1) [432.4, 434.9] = 0.035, 24.4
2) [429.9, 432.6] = 0.436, 20.3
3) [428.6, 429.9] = 0.137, 21.3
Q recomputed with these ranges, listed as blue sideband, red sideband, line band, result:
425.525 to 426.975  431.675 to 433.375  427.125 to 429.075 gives 0.14 nm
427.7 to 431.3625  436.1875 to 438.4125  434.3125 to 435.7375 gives -0.10 nm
